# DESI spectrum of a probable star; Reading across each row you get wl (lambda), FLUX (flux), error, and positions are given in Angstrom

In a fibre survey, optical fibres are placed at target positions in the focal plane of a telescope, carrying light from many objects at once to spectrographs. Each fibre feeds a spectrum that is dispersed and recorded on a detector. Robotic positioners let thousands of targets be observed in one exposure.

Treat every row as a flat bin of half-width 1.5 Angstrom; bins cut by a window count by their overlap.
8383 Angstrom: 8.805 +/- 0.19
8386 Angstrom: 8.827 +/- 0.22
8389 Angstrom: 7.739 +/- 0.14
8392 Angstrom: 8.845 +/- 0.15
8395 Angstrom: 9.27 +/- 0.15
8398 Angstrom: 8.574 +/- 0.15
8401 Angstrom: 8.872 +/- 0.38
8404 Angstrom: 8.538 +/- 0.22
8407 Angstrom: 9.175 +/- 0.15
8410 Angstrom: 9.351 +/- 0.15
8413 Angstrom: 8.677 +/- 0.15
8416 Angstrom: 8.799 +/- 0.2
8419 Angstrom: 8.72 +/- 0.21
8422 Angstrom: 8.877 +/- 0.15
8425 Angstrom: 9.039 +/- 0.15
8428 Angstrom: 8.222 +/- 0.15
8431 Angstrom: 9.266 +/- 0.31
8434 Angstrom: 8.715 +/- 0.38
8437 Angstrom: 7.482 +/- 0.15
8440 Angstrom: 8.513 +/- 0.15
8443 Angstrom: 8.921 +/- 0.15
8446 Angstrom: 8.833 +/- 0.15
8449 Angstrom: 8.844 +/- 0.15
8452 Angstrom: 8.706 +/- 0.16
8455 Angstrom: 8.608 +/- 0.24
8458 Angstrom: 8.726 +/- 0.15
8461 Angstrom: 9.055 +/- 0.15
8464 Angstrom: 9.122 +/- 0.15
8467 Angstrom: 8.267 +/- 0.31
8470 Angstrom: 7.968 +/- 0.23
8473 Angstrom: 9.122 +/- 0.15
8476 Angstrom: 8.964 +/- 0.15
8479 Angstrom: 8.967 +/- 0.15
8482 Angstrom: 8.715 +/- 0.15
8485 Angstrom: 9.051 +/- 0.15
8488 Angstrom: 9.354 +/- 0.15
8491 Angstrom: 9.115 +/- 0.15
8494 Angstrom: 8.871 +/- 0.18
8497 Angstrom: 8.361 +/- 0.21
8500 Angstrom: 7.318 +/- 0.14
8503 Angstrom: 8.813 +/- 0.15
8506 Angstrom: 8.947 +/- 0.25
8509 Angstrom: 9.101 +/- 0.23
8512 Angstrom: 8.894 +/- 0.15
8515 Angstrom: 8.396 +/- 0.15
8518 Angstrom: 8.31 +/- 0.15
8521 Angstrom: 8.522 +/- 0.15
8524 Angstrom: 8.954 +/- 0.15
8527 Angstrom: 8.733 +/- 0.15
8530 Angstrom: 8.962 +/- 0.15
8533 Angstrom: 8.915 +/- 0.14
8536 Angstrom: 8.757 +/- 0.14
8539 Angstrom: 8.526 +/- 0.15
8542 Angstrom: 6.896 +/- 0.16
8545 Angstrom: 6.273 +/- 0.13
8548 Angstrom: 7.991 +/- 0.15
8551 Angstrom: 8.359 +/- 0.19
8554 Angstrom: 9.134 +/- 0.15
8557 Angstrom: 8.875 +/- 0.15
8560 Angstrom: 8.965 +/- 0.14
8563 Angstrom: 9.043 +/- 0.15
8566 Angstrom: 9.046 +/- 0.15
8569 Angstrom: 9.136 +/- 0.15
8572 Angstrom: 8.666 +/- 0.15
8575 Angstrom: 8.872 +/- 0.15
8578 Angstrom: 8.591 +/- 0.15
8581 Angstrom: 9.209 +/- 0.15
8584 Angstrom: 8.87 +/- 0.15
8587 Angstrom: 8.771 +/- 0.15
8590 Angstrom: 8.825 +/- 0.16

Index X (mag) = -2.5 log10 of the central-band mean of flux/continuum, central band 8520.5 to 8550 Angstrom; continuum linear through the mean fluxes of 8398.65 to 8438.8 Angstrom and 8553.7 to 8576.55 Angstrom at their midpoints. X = 0.08 mag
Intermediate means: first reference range 8.74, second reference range 8.96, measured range 8.25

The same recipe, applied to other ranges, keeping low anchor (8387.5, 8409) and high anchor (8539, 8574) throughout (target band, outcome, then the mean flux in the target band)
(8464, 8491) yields -0.033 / 8.84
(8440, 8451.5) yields -0.021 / 8.81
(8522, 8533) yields -0.050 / 8.87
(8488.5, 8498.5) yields -0.038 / 8.84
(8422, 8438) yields 0.007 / 8.61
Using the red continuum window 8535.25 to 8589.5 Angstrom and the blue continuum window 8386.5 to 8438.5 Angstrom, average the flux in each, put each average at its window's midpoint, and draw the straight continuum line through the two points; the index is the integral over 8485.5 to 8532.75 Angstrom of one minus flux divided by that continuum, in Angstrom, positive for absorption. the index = -0.60 Angstrom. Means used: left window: 8.72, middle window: 8.72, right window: 8.56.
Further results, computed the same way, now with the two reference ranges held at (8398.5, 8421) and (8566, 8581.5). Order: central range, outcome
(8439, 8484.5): 0.5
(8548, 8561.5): 0.2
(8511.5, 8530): 0.5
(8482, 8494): -0.3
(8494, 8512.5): 0.6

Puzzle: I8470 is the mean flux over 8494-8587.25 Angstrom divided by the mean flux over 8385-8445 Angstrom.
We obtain 0.98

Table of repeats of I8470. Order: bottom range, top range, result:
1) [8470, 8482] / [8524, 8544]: 0.95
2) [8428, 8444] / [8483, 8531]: 1.02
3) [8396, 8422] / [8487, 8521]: 0.98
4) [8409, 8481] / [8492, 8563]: 0.97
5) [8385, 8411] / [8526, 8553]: 0.93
